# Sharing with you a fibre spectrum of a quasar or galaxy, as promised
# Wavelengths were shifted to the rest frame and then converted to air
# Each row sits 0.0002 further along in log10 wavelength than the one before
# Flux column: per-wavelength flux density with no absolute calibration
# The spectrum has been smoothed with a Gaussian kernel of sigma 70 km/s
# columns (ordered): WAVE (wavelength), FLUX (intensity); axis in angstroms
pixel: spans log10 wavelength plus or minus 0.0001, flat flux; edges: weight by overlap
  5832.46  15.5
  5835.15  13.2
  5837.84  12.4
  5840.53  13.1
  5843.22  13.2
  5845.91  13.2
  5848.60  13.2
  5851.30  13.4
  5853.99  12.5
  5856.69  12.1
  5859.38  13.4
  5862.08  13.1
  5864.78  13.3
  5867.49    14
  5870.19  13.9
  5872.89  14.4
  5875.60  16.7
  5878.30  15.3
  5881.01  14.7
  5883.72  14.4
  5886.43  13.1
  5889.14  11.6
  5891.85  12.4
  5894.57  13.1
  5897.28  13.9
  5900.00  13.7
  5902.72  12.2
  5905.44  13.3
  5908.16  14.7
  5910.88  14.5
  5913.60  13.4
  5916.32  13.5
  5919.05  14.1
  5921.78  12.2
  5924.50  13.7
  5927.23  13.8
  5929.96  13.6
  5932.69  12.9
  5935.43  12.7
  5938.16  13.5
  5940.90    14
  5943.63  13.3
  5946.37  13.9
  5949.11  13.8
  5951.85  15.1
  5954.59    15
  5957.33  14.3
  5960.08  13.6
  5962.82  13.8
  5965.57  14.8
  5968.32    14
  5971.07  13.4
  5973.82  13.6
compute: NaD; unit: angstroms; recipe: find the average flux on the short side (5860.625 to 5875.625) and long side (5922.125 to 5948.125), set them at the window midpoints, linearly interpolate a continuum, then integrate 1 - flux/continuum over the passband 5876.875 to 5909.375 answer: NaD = 0.61 angstroms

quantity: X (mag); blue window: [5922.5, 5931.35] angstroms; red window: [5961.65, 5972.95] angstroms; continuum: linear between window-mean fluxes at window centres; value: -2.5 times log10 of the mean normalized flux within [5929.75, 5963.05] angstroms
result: 0.00 mag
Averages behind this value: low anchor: 13.6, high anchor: 14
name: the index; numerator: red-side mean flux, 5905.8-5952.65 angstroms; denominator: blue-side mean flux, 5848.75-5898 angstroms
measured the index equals 1.0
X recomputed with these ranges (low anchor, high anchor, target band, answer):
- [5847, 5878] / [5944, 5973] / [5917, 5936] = 0.05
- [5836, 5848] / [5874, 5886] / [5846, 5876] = 0.04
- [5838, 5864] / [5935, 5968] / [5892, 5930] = 0.01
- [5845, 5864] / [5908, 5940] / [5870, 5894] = -0.07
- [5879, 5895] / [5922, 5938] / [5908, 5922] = -0.04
